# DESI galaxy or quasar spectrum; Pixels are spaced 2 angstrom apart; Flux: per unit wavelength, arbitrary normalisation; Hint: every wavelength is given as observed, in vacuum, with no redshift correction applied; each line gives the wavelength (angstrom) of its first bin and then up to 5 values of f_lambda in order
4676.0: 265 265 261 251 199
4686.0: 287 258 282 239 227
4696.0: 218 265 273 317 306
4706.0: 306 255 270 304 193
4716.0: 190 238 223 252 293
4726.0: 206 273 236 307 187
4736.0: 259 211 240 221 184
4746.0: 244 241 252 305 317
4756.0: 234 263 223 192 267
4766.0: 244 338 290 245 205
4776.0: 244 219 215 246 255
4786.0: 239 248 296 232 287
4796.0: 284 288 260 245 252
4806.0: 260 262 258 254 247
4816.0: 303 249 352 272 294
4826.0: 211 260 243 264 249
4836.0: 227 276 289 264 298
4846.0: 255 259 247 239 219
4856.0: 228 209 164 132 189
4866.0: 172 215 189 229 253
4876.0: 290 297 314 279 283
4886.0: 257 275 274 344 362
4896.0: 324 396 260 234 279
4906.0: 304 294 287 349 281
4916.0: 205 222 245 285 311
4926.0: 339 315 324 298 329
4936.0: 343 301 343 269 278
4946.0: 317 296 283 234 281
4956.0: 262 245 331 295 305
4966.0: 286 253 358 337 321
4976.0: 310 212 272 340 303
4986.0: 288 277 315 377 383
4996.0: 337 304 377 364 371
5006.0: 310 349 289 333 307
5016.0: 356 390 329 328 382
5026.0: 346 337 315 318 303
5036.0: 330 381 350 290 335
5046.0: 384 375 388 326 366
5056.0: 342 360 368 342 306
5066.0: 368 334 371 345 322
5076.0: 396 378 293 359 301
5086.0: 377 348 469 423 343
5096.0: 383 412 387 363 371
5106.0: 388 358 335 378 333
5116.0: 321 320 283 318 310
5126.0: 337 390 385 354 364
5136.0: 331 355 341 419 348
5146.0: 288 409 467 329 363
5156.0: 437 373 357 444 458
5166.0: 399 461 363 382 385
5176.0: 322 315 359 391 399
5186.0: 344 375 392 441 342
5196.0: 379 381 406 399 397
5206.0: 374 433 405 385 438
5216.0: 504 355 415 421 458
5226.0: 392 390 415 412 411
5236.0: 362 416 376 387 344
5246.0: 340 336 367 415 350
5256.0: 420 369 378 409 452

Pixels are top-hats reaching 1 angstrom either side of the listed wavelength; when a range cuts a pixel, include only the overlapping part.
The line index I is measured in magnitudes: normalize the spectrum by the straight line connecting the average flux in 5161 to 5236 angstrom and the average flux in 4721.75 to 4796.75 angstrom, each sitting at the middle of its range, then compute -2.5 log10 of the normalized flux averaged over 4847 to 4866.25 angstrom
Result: 0.34 mag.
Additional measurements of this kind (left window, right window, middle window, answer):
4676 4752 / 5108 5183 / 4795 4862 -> 0.10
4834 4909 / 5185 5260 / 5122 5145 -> 0.01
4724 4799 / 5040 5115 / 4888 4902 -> -0.07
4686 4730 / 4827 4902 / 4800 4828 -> -0.04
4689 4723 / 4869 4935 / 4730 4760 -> 0.07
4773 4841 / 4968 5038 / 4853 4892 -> 0.19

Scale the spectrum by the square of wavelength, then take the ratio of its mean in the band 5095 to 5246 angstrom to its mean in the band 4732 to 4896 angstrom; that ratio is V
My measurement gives 1.7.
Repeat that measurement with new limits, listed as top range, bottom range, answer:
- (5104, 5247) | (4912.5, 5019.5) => 1.34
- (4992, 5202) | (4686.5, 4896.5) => 1.60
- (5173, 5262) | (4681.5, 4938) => 1.75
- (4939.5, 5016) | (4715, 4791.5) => 1.38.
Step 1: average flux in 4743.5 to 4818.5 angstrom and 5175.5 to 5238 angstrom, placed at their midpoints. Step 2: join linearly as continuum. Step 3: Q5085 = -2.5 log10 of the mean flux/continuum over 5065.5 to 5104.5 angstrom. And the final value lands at -0.036 mag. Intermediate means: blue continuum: 255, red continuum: 395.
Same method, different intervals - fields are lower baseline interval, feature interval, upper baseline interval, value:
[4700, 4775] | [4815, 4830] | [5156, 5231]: 0.02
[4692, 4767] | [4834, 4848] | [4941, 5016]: 0.04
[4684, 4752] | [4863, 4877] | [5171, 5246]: 0.32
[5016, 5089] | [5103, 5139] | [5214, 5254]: 0.06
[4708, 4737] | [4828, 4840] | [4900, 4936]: 0.06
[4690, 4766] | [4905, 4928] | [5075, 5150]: 0.07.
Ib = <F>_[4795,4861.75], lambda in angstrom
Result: 256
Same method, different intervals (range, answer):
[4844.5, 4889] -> 237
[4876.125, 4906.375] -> 298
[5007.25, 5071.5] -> 344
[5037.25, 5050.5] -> 356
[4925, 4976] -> 302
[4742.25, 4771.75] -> 256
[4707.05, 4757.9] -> 246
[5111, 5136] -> 341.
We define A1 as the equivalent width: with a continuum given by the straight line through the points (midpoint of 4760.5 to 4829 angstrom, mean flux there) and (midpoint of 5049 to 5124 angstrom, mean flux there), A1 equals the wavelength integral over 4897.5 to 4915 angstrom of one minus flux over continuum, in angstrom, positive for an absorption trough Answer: 0.0 angstrom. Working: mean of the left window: 259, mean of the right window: 355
